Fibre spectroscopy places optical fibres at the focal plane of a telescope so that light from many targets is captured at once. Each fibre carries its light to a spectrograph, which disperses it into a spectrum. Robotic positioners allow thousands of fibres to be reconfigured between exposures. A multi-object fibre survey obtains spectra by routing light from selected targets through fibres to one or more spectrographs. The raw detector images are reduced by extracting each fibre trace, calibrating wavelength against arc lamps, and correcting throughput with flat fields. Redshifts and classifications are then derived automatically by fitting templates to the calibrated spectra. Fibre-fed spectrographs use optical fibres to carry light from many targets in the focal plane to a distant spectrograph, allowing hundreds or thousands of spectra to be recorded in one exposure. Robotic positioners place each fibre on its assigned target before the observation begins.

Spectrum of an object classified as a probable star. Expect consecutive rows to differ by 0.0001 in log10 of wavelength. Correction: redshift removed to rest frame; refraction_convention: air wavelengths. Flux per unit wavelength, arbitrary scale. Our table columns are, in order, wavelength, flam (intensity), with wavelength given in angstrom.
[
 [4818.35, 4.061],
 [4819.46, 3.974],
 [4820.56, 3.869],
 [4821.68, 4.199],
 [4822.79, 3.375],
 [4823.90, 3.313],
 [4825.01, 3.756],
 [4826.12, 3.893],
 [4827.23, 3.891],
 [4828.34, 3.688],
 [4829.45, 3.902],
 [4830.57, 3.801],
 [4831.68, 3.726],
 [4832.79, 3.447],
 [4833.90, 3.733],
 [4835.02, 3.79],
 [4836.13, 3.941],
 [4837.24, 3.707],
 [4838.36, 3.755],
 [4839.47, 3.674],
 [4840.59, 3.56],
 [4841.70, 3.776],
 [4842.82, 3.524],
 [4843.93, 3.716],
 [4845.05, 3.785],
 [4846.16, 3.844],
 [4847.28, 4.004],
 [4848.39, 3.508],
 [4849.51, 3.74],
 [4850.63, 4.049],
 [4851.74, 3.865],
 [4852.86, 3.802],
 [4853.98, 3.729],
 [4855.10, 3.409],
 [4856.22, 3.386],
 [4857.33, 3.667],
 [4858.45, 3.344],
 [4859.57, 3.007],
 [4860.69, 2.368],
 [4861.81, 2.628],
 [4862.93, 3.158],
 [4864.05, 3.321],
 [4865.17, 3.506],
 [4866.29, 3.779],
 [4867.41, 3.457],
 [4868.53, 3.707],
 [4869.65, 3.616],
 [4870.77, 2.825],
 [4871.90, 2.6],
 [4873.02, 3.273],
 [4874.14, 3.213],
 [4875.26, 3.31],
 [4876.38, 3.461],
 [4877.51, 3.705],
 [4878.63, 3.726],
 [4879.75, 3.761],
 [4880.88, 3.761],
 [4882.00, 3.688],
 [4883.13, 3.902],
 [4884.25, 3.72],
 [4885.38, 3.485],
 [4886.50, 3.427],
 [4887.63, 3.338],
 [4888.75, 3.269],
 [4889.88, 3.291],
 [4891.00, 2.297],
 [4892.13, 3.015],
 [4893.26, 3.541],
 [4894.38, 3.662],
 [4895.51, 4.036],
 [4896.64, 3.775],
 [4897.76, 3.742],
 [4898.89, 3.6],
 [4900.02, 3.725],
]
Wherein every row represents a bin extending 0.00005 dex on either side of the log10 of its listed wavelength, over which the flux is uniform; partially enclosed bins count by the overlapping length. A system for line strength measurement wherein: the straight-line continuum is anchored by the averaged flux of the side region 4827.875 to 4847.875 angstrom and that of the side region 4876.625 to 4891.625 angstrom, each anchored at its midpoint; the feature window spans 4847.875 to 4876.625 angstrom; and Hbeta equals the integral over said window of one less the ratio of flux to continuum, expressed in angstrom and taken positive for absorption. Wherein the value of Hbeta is 1.9 angstrom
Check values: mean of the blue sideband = 3.74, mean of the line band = 3.37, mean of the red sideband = 3.49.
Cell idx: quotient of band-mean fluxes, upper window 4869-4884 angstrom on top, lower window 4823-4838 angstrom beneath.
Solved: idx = 0.93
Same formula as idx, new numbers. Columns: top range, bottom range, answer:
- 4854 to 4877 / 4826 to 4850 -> 0.87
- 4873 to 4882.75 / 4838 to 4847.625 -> 0.96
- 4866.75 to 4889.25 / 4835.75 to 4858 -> 0.93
